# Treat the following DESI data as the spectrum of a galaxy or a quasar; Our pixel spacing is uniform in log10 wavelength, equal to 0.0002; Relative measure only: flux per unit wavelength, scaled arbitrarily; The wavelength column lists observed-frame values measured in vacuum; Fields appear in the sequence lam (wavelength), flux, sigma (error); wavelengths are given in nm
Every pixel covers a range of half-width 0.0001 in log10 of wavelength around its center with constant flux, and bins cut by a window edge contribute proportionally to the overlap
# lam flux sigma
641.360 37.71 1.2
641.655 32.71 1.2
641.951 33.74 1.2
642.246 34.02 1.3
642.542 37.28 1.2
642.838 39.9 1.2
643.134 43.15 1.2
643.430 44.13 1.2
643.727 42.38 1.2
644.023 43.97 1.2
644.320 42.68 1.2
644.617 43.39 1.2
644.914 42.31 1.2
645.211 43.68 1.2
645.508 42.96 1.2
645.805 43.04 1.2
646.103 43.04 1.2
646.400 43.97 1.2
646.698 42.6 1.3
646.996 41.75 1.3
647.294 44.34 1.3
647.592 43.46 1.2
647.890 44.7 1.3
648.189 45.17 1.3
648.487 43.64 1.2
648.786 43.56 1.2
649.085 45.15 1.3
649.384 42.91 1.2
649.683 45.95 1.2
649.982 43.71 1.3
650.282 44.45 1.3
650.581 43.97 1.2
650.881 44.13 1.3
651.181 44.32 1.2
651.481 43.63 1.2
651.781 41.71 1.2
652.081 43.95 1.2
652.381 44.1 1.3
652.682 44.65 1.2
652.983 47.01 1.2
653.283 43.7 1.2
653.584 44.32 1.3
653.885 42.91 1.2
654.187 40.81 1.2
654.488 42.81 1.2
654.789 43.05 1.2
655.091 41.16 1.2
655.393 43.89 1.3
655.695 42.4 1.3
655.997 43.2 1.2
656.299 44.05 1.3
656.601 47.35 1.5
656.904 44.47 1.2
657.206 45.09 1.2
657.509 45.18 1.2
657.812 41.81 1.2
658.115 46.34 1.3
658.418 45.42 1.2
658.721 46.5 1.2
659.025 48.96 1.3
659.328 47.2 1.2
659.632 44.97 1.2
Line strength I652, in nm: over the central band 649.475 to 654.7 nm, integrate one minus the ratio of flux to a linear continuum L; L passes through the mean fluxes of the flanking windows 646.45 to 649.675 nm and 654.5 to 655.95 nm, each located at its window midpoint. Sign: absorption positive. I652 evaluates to -0.08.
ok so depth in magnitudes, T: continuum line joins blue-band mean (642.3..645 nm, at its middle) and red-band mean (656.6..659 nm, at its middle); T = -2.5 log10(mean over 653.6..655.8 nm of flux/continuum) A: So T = 0.05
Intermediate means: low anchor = 41.8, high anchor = 45.3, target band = 42.5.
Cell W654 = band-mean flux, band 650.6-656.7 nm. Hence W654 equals 43.6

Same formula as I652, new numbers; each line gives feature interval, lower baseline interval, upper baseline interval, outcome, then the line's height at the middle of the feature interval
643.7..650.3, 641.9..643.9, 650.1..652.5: -0.32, 41.6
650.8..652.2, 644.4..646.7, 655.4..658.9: 0.01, 43.9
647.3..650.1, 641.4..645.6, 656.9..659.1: -0.14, 42.2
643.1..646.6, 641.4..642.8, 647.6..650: -0.39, 38.9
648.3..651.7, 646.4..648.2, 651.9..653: 0.00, 44.1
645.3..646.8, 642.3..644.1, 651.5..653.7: -0.03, 42.2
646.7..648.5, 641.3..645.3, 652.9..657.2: -0.10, 41.4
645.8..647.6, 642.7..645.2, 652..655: 0.00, 43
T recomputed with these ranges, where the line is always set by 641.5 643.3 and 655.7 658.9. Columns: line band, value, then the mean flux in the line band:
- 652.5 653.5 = -0.06 mag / 45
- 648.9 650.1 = -0.10 mag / 44.4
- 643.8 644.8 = -0.14 mag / 43.2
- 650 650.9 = -0.07 mag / 44.1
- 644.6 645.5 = -0.13 mag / 43.1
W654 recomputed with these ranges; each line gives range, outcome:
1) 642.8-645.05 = 42.9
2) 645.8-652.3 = 43.8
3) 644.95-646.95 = 43.1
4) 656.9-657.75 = 44.7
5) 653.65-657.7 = 43.6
